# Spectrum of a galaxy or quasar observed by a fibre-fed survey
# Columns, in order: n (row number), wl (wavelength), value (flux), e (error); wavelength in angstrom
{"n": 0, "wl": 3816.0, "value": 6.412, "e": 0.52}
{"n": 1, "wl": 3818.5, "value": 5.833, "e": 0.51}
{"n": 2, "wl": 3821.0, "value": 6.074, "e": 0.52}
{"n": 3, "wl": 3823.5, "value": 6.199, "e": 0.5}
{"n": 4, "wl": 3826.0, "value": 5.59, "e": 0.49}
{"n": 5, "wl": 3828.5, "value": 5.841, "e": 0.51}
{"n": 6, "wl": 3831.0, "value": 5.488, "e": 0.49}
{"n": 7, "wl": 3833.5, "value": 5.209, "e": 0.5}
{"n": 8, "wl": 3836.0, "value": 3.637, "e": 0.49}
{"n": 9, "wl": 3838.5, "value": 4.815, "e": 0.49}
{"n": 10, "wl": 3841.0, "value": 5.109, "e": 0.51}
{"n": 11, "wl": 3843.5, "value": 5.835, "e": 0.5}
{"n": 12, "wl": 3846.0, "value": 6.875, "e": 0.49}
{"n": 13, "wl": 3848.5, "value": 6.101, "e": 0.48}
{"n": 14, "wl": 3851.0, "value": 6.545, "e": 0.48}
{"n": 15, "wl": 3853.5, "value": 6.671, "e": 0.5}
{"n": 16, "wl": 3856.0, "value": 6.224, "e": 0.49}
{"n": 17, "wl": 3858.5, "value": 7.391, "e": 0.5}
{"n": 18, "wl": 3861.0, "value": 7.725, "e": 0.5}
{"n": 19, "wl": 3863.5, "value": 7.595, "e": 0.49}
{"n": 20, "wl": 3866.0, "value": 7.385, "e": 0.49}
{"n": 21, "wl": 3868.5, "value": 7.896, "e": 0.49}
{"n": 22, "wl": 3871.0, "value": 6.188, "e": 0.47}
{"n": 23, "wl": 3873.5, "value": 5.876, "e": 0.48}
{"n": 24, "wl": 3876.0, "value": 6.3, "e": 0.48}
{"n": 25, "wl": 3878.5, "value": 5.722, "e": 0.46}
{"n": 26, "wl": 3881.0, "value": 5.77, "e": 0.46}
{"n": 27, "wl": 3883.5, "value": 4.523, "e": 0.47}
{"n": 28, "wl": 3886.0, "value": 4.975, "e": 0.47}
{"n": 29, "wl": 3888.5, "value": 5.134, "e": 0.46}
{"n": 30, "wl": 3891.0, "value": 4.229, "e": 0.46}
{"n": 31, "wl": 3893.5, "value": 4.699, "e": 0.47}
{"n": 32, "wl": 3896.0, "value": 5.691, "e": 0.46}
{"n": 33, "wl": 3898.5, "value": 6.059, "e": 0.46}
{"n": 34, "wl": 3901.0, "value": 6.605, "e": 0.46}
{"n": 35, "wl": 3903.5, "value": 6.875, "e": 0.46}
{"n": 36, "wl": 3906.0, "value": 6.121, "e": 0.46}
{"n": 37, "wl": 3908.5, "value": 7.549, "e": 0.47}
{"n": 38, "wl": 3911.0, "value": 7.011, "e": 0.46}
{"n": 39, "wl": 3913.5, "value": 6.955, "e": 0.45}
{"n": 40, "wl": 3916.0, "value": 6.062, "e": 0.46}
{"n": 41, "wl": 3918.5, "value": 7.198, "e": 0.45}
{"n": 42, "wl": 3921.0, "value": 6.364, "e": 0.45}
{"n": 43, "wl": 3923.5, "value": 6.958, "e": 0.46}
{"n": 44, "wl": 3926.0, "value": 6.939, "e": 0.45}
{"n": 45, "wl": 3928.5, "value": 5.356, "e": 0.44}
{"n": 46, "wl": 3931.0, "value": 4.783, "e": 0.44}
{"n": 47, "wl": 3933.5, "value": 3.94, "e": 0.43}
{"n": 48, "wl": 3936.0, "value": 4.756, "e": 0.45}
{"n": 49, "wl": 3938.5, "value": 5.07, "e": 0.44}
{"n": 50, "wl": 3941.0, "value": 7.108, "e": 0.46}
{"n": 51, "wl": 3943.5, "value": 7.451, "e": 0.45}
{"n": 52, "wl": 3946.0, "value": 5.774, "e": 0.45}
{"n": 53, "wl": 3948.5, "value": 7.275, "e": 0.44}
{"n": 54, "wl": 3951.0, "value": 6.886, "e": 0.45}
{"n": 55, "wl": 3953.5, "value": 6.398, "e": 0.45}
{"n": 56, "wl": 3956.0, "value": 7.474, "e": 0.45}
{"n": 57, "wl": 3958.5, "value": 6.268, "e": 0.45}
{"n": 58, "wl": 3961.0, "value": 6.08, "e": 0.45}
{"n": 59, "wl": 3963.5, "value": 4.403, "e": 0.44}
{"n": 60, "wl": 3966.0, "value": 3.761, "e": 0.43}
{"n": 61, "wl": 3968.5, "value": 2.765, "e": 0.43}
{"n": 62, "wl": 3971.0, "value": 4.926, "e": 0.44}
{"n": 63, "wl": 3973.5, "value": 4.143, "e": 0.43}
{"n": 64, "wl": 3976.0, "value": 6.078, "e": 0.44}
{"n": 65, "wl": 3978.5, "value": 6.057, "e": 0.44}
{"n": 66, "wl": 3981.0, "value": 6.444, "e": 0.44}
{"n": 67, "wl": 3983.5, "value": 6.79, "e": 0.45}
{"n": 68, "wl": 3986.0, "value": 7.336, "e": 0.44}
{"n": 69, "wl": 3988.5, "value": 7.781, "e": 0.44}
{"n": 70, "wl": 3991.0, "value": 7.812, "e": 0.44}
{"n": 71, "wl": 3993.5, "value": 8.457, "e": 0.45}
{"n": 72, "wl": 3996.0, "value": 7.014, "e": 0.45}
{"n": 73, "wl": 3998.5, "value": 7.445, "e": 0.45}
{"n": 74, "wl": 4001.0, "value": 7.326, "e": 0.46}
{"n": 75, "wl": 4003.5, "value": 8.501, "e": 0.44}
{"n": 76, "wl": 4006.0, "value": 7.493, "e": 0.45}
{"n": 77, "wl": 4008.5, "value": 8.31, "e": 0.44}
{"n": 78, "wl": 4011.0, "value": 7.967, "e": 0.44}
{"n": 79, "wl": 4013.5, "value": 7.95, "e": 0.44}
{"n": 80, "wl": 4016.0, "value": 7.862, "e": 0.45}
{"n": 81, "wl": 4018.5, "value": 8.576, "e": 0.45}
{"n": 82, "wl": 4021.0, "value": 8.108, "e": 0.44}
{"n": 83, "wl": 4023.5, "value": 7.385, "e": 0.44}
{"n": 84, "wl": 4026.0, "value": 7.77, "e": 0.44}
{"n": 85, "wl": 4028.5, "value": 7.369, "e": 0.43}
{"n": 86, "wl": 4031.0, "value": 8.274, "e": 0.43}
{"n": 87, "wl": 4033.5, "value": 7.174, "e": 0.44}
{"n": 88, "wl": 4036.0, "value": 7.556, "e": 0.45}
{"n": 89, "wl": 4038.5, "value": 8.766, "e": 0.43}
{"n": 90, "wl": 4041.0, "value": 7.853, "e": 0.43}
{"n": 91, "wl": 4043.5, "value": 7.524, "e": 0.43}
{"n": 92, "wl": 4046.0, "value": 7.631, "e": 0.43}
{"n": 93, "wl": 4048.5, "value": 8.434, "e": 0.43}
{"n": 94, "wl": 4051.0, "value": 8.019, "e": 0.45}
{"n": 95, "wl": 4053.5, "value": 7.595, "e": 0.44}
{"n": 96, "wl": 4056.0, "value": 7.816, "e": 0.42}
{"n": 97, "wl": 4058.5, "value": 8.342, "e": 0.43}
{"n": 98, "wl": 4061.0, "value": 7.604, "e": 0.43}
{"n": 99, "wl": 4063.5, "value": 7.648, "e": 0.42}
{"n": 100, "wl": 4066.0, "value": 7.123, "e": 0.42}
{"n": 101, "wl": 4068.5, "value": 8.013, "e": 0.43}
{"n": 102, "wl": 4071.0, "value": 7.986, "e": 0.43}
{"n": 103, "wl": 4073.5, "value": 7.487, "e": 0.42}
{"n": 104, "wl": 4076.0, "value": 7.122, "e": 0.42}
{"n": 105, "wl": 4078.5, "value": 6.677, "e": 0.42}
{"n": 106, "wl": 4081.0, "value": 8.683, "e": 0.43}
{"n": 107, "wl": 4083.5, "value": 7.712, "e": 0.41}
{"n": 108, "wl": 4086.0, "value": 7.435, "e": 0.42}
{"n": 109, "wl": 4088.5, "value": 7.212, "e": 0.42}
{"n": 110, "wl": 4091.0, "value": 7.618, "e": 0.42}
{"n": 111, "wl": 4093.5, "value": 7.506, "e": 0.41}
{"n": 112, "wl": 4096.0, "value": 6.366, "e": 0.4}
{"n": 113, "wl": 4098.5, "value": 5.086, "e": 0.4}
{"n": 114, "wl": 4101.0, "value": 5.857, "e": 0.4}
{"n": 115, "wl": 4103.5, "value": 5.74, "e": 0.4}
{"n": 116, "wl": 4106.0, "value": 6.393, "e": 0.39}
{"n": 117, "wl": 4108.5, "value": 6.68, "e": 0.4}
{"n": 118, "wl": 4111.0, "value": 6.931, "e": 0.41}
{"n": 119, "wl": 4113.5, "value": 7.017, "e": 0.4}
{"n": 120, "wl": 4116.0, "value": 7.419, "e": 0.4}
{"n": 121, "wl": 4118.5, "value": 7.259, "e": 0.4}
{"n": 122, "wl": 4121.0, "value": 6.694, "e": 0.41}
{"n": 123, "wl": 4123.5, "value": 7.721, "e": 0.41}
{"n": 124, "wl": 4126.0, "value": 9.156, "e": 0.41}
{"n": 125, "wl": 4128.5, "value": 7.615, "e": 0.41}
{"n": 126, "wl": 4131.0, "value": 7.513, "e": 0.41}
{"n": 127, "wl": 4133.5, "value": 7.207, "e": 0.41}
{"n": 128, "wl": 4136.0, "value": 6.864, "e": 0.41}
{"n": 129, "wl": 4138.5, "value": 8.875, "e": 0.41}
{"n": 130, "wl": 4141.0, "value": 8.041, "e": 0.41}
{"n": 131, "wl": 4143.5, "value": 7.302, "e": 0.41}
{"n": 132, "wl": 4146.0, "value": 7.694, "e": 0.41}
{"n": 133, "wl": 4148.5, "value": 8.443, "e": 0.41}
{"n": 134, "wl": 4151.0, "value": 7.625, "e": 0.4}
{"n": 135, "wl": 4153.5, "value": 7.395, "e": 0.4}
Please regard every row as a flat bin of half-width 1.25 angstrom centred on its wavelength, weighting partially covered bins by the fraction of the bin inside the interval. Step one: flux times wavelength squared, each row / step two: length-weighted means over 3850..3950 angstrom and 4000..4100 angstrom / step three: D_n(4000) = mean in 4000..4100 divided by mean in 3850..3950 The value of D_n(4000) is 1.3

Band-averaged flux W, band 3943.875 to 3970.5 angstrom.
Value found 5.74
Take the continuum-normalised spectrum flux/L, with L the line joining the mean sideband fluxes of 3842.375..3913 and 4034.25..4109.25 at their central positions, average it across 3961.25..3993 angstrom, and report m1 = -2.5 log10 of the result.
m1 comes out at 0.19 mag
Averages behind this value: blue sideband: 6.28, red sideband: 7.39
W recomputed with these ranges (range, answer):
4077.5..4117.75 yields 6.9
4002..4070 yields 7.87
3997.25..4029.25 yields 7.86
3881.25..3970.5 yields 5.86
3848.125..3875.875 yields 6.87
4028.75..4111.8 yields 7.39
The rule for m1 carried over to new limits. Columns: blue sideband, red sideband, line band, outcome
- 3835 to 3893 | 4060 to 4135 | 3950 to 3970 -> 0.185 mag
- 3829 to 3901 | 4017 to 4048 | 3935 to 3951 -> 0.085 mag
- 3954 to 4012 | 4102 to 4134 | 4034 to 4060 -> -0.160 mag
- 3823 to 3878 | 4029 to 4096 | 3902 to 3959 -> 0.064 mag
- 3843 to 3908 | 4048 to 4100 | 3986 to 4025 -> -0.118 mag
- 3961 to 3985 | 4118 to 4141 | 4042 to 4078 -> -0.180 mag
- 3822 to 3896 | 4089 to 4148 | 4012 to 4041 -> -0.173 mag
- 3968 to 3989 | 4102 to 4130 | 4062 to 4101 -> -0.071 mag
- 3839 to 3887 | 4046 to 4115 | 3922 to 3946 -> 0.143 mag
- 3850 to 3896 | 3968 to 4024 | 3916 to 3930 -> 0.009 mag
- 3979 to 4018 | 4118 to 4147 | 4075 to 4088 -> 0.020 mag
